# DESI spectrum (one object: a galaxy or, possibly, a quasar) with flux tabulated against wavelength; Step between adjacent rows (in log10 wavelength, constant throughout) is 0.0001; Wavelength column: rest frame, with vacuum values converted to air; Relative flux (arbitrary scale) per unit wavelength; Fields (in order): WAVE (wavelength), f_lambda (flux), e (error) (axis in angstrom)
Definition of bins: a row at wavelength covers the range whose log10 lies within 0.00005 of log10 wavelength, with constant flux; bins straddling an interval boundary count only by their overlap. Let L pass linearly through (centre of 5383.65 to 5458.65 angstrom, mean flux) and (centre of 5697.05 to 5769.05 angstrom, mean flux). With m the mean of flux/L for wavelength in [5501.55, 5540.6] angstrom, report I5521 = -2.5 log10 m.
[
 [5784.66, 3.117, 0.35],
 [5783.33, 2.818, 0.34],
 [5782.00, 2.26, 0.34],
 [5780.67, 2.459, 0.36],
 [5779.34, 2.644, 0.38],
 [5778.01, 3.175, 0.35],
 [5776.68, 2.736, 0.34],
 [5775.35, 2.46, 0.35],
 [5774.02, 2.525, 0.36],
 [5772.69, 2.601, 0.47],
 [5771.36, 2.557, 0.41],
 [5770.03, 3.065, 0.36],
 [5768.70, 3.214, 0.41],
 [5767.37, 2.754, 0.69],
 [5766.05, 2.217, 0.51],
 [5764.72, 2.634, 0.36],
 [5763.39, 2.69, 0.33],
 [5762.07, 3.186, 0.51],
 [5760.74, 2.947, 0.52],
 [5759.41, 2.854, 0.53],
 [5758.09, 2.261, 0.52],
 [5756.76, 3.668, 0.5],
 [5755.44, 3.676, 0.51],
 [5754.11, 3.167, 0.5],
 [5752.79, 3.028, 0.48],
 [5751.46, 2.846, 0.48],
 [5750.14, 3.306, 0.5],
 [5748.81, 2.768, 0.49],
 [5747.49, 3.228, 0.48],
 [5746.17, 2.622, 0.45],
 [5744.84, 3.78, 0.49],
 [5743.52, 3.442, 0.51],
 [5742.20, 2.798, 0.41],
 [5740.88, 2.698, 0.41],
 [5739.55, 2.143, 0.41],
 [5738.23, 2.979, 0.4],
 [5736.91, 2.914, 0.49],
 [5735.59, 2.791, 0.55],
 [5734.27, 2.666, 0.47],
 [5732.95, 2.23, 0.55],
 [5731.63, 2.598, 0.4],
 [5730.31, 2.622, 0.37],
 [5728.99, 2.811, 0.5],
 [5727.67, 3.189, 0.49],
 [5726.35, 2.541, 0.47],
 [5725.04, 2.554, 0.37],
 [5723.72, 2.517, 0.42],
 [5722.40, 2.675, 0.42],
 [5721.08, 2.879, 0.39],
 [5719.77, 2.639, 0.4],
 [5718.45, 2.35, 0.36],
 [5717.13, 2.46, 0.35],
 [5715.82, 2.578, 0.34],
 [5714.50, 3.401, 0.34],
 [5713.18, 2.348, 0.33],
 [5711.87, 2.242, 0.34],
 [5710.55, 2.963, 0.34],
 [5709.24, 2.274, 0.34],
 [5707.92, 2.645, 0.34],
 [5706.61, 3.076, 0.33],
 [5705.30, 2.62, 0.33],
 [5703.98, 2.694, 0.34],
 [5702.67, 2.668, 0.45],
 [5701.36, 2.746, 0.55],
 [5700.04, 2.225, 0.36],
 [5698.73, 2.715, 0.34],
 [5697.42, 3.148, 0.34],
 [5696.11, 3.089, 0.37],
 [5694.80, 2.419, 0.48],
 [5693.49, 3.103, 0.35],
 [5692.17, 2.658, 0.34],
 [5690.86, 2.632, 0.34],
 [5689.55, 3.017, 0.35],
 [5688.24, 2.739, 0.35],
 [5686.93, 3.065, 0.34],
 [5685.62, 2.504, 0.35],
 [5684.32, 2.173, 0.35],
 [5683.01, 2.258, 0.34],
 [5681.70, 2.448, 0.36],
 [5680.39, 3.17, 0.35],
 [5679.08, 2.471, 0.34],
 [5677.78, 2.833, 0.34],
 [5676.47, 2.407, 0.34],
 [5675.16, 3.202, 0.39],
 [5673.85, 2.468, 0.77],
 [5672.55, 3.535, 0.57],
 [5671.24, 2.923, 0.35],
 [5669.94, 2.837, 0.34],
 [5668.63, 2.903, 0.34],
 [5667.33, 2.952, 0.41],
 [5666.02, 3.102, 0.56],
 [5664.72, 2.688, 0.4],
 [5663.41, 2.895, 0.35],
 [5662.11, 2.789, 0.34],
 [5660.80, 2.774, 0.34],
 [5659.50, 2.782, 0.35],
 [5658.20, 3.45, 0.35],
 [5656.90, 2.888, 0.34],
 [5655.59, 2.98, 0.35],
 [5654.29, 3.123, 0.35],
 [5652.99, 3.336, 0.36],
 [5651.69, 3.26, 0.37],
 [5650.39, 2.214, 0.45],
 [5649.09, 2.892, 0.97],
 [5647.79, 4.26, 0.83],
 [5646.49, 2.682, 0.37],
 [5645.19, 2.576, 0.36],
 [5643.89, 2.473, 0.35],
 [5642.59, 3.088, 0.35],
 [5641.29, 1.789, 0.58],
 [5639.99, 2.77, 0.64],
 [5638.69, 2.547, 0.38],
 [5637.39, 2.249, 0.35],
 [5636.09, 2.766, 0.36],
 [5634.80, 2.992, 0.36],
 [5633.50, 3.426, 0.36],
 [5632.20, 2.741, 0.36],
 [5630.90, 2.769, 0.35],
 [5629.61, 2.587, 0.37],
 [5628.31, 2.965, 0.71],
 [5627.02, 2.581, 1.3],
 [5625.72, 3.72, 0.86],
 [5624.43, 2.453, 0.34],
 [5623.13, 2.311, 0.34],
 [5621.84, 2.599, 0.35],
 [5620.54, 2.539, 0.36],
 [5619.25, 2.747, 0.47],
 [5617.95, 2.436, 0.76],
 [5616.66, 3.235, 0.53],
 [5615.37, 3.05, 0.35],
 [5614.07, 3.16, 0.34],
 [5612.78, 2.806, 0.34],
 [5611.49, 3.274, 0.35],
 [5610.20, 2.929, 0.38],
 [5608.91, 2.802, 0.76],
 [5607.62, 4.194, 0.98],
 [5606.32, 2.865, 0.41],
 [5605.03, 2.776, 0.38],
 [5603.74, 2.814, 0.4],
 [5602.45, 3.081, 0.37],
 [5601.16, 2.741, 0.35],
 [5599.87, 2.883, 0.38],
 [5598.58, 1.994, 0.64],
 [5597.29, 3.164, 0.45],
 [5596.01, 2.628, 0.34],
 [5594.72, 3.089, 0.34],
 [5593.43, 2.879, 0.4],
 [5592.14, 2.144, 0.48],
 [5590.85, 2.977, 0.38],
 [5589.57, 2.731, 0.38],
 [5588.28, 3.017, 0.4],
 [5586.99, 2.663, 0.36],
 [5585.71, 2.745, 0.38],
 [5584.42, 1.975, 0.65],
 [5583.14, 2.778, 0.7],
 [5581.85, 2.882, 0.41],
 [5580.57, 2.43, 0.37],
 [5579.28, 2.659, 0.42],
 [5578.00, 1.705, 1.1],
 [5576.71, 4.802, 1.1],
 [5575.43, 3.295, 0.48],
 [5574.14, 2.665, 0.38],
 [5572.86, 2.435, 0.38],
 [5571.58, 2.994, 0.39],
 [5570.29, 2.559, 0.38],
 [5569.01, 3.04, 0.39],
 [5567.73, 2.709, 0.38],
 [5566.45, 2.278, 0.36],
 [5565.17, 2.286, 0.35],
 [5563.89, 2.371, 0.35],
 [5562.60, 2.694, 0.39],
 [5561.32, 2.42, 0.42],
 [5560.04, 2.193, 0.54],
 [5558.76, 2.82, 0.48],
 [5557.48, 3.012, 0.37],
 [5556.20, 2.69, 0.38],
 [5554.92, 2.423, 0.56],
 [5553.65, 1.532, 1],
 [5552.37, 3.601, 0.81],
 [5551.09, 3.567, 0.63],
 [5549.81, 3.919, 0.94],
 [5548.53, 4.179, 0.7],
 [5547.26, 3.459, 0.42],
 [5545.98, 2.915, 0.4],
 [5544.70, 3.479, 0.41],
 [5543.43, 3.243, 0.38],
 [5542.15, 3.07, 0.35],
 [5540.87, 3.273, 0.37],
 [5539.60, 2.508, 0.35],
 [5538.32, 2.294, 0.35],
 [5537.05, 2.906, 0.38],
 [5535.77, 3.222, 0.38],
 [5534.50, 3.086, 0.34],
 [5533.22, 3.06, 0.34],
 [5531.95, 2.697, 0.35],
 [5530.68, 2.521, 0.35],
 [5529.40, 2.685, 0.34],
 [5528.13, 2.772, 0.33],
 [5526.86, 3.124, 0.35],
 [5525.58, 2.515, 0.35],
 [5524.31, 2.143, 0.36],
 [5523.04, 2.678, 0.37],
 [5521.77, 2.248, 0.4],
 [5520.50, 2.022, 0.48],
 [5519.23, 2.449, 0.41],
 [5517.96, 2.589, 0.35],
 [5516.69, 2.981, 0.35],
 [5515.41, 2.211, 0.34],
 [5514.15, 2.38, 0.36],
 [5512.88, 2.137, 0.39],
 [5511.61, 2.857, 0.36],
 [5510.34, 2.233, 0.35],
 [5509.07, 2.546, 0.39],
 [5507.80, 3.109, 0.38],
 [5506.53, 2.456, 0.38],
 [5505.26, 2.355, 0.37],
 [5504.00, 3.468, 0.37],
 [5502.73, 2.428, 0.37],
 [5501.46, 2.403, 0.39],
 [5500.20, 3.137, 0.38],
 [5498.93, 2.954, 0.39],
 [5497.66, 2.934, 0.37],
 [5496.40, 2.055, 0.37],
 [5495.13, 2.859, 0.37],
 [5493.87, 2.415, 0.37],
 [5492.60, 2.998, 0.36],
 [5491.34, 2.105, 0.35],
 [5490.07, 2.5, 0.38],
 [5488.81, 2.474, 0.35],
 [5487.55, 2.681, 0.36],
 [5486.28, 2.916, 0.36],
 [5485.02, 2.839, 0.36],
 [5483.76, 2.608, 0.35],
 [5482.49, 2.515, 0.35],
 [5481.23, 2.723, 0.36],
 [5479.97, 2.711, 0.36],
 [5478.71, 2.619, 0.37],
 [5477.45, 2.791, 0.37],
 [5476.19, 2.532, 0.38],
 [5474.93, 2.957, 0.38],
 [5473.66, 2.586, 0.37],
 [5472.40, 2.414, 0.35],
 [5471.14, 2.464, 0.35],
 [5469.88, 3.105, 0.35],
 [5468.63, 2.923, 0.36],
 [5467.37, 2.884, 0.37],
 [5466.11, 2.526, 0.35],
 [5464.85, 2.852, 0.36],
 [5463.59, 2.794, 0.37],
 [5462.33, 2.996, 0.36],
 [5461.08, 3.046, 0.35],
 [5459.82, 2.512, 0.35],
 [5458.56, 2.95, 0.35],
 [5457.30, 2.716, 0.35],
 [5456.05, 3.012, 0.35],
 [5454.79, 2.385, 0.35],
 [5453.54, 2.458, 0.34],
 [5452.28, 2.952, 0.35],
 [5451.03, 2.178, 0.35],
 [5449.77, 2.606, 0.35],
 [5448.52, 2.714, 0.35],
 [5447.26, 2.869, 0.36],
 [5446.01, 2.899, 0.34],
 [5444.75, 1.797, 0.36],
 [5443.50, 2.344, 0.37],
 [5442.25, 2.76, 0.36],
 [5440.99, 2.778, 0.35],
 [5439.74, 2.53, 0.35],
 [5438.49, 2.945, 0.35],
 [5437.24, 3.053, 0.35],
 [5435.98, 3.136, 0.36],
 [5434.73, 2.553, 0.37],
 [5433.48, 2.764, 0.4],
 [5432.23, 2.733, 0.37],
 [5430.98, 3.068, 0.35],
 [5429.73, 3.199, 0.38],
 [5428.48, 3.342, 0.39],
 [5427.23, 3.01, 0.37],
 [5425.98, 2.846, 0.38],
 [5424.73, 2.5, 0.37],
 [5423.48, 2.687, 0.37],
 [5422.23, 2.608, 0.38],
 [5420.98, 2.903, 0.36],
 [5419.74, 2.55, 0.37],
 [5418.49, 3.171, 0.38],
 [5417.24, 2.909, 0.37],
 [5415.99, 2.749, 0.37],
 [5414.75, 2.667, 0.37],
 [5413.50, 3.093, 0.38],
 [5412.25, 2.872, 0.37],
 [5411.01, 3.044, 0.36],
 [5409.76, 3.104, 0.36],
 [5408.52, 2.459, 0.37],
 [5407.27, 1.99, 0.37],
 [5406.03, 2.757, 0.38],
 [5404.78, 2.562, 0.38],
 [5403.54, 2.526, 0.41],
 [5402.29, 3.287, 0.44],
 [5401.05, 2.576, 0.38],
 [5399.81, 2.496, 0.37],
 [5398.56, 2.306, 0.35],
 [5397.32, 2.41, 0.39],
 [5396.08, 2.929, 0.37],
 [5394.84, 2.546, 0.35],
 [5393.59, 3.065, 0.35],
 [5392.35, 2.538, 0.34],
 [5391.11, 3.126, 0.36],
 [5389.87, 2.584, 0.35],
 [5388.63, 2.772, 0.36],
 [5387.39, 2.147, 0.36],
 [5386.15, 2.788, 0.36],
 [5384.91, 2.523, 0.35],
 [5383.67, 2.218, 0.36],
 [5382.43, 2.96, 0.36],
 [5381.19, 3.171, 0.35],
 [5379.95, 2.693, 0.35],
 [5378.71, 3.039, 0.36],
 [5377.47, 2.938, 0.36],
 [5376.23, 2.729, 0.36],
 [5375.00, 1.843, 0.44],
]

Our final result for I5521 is 0.05 mag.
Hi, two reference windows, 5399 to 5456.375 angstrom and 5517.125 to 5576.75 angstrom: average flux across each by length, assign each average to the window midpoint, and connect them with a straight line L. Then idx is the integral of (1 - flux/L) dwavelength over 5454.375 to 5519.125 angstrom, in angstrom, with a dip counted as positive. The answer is 2.43 angstrom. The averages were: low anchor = 2.75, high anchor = 2.82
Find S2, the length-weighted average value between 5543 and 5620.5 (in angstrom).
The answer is 2.86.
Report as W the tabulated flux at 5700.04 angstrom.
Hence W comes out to 2.225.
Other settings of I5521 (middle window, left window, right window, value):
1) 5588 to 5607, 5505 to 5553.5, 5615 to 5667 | 0.019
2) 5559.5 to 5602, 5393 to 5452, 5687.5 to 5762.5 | 0.032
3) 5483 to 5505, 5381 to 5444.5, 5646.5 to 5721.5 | 0.032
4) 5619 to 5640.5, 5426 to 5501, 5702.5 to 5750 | -0.005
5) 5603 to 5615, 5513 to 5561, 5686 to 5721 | -0.111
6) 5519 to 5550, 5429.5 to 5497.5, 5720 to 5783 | -0.063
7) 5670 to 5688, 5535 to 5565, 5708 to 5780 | 0.043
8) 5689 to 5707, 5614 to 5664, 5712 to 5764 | 0.028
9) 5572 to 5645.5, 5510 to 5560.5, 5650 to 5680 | 0.025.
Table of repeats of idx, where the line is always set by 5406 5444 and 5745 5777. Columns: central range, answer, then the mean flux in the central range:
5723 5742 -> 1.45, 2.66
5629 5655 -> 0.32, 2.83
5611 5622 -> -0.08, 2.88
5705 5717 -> 0.85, 2.68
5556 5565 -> 0.84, 2.58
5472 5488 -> 0.78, 2.69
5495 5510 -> 0.63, 2.71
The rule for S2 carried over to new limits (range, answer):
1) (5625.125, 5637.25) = 2.92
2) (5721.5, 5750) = 2.8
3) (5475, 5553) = 2.78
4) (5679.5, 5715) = 2.7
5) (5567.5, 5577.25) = 3.06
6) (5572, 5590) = 2.77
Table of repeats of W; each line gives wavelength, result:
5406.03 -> 2.757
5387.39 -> 2.147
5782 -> 2.26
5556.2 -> 2.69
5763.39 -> 2.69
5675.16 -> 3.202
